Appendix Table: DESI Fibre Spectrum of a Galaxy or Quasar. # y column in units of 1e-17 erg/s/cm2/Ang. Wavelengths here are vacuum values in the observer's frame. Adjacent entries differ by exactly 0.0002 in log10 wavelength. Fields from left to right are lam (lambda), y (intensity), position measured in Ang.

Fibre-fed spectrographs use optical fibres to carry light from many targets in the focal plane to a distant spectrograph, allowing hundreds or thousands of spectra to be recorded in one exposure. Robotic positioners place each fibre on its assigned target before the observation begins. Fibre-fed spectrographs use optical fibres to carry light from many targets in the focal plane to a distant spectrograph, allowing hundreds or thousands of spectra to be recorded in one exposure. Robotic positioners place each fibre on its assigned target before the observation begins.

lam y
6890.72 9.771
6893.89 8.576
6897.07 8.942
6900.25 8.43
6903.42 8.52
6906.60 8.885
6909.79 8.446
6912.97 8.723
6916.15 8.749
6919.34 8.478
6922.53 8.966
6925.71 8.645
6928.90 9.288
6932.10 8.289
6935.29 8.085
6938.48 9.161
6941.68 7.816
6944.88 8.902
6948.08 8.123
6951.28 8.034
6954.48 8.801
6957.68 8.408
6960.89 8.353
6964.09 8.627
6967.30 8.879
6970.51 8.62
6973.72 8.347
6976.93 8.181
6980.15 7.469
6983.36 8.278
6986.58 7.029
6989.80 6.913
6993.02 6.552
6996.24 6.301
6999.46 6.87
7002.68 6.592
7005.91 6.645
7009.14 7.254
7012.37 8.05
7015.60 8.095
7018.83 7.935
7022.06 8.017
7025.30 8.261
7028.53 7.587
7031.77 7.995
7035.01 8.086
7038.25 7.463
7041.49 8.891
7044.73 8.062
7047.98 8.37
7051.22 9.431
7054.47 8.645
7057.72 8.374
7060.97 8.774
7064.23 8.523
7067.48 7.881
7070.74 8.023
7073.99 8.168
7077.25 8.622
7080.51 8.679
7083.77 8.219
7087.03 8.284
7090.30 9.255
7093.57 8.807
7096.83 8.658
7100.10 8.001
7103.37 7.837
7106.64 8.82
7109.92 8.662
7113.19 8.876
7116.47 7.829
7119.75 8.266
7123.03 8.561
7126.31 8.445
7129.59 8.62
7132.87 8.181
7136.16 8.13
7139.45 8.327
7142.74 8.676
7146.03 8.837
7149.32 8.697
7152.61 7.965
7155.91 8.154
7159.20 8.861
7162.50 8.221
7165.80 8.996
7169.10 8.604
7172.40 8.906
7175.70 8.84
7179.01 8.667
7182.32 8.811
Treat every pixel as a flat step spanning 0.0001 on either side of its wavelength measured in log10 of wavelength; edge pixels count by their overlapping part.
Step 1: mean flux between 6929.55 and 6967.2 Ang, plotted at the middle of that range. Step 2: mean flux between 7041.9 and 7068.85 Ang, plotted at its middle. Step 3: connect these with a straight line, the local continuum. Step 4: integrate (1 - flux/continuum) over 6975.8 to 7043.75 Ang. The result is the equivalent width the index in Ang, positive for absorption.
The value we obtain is 7.6 Ang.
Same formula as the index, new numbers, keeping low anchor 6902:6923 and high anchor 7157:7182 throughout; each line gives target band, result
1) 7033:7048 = 0.9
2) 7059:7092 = 1.0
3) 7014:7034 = 1.6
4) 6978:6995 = 2.8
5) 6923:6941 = 0.0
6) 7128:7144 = 0.6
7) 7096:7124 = 1.1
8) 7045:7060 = 0.1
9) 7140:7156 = 0.4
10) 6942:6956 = 0.4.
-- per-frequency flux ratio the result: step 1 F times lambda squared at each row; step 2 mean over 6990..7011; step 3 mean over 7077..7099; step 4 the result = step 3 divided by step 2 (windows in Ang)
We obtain 1.31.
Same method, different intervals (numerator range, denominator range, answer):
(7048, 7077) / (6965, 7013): 1.16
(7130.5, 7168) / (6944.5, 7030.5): 1.14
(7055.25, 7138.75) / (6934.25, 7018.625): 1.11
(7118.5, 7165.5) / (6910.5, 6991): 1.06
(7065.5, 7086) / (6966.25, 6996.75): 1.11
